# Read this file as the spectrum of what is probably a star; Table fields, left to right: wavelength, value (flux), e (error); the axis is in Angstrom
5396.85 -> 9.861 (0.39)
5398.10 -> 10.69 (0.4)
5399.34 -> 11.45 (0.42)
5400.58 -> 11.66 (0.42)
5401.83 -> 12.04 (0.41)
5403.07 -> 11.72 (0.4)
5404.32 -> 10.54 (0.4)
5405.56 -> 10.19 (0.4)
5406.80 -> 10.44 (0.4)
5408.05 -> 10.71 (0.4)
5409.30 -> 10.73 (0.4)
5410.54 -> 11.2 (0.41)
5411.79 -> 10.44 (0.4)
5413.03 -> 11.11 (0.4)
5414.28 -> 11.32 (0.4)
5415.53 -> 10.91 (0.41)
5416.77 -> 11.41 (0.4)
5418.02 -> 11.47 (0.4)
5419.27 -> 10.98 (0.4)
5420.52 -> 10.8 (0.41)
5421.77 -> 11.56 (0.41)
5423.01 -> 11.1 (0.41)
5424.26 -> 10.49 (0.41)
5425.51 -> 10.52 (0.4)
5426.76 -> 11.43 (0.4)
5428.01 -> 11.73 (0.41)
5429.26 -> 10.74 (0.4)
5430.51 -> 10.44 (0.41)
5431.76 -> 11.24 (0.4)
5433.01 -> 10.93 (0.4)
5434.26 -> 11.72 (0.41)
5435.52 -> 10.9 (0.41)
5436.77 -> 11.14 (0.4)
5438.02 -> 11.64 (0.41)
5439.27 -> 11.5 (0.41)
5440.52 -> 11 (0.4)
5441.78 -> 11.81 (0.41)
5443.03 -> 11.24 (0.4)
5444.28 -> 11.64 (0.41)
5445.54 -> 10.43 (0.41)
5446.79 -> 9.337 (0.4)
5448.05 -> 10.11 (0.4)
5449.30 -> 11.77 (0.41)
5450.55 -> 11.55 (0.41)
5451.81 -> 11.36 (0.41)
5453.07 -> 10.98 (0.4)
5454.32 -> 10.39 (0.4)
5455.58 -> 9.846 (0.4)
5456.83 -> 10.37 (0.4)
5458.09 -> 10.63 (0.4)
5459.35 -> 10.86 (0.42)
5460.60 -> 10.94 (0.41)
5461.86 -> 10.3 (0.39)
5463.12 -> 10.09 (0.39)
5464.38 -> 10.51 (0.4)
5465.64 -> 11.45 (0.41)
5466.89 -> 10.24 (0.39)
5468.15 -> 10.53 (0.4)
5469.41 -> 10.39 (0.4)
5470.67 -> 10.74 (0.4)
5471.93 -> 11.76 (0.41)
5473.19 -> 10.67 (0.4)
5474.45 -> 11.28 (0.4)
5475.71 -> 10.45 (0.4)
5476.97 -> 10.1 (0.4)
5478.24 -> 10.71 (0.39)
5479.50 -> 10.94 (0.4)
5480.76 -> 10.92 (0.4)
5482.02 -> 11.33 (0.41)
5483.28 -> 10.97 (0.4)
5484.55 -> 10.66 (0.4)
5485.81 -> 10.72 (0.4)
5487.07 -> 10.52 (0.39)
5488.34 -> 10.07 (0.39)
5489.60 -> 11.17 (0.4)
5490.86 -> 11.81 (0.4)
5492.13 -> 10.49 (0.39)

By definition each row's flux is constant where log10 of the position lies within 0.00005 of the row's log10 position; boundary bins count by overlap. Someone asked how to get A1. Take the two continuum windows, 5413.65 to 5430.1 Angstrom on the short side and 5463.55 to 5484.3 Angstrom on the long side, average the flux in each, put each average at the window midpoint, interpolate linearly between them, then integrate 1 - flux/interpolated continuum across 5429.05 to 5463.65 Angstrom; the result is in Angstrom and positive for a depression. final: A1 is 0.2 Angstrom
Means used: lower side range 11.1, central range 10.9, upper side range 10.8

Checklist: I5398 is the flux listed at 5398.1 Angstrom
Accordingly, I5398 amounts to 10.69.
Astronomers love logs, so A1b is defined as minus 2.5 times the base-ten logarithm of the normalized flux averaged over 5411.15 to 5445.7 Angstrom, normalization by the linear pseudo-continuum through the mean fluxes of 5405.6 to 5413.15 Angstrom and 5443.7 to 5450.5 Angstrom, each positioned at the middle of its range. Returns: -0.04 mag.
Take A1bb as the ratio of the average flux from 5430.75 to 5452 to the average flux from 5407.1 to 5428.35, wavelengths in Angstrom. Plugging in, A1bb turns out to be 1.01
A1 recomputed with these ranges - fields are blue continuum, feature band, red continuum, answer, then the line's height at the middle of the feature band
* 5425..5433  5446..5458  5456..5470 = 0.1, 10.7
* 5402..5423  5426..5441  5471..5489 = -0.4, 10.9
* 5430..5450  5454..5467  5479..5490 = 0.5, 10.9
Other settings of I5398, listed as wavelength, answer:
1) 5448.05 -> 10.11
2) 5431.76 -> 11.24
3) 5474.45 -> 11.28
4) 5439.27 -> 11.5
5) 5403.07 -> 11.72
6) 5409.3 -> 10.73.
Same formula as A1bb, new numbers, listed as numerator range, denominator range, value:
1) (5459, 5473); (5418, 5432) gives 0.97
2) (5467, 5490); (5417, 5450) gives 0.97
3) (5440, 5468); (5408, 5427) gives 0.98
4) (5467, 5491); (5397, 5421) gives 0.98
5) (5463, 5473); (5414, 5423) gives 0.96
